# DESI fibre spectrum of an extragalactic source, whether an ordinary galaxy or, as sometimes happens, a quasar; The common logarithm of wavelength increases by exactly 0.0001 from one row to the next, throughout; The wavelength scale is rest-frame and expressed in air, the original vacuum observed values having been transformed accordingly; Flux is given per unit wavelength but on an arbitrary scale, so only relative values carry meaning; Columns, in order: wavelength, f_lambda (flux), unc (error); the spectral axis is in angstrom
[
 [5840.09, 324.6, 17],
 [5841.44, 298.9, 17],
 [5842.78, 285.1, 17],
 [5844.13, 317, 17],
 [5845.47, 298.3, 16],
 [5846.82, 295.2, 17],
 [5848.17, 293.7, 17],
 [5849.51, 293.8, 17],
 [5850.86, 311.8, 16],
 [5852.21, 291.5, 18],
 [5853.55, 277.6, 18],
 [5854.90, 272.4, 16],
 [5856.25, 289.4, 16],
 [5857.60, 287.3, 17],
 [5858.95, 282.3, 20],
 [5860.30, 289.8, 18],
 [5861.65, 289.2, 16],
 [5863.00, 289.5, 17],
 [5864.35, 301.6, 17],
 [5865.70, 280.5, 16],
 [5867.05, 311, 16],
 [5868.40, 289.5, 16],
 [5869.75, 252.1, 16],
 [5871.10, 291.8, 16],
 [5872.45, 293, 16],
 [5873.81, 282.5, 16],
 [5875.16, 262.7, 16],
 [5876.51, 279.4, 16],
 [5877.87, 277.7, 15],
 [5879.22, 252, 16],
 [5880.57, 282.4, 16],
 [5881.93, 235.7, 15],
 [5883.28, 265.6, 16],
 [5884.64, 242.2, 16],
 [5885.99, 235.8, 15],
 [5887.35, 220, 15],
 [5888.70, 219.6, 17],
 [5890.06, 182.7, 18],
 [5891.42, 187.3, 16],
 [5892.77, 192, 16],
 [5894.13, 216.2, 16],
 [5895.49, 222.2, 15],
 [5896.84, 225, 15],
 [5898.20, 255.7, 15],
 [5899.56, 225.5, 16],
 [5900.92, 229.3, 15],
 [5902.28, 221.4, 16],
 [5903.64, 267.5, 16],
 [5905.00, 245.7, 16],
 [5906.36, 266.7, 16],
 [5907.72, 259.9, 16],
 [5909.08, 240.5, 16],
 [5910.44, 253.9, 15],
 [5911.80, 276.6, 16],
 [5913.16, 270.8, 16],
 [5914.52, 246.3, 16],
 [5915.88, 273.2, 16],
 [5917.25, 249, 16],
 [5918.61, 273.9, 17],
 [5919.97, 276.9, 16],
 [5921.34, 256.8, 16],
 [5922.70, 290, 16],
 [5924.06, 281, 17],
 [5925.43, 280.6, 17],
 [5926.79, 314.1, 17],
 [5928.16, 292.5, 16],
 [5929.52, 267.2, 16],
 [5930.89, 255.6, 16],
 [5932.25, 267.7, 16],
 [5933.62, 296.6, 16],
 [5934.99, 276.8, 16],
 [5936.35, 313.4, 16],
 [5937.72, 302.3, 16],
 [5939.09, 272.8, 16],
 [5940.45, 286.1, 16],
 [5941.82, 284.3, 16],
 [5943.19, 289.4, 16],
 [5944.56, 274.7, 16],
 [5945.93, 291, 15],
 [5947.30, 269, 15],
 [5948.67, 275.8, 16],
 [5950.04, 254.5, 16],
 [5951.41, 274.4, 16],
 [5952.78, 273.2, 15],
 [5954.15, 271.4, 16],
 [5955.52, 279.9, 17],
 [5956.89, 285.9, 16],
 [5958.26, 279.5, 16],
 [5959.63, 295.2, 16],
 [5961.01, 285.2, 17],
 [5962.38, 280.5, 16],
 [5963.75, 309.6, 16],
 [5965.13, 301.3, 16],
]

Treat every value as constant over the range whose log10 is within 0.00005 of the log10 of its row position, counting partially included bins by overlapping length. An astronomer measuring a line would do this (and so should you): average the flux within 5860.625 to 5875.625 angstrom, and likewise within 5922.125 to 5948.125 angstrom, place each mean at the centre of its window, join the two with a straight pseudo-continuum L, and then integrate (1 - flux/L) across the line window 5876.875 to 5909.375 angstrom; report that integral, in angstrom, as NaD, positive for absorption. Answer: 5.6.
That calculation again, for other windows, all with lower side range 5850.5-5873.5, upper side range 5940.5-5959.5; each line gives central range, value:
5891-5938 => 3.8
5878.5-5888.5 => 1.4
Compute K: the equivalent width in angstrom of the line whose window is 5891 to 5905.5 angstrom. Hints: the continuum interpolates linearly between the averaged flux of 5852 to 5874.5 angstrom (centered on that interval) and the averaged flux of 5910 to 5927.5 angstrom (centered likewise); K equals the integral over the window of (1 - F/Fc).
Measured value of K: 2.7 angstrom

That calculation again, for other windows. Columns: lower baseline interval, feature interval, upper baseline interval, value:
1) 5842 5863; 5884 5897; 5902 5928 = 2.95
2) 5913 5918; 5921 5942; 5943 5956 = -1.40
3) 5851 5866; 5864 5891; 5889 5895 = -2.88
